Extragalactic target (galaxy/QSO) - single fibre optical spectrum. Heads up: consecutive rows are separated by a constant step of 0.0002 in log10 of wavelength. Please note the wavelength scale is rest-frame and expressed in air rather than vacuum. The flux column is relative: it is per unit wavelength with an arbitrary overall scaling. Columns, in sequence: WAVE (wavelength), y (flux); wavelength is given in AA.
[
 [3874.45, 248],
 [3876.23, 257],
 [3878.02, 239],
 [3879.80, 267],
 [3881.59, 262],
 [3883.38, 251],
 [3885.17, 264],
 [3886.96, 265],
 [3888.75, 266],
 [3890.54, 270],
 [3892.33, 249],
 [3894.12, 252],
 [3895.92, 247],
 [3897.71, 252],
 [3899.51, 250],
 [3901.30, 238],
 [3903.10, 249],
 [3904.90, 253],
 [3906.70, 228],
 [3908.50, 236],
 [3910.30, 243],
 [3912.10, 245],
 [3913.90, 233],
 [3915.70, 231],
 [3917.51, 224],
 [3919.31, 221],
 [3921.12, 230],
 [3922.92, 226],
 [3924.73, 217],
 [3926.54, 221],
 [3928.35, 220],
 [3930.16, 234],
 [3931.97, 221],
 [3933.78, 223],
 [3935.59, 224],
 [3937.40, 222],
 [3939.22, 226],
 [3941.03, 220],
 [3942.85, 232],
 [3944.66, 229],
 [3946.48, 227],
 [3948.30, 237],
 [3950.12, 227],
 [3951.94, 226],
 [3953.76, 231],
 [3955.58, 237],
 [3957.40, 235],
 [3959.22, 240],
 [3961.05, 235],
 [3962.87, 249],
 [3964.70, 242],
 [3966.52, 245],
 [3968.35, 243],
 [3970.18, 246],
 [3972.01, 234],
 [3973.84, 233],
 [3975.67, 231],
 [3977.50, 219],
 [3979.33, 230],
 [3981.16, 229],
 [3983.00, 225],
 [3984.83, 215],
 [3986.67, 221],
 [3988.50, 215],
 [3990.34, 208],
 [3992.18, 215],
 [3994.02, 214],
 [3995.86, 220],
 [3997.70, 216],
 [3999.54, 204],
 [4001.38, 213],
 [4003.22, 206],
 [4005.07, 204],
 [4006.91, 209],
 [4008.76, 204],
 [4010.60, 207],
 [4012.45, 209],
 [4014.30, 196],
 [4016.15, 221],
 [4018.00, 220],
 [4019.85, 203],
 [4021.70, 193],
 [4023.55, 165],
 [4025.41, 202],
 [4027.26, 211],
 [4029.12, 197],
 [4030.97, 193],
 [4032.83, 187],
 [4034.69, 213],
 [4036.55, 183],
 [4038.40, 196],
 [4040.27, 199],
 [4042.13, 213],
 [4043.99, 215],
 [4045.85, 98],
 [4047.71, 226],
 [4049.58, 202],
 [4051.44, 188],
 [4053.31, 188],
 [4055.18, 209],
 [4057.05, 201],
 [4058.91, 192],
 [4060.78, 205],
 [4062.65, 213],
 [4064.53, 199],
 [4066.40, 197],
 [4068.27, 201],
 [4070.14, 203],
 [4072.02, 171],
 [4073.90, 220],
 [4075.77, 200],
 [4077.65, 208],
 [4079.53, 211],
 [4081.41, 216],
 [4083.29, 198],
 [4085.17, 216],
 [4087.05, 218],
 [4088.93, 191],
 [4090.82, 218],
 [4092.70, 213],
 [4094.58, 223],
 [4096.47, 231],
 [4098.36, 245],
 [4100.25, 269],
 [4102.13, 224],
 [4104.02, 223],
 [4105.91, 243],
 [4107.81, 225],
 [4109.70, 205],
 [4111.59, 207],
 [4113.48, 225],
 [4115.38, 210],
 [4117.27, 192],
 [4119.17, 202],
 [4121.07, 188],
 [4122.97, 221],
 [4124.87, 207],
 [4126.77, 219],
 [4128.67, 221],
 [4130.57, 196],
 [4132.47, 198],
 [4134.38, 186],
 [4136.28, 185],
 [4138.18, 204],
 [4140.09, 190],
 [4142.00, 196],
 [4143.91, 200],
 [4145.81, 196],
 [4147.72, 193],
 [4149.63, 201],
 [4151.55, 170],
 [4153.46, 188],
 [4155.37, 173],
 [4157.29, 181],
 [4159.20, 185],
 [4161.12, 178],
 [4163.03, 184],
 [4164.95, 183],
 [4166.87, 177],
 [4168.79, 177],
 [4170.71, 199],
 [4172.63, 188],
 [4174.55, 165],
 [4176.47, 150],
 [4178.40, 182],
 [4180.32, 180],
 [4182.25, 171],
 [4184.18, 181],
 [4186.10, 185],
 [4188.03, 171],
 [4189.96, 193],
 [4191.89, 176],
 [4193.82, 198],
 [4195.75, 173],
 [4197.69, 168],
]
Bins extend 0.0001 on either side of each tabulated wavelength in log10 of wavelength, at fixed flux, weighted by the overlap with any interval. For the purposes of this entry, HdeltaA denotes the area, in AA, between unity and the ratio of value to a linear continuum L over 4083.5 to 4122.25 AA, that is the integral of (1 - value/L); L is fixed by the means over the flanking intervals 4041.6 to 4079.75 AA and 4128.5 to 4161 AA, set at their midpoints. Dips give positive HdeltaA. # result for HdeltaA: -4.7 AA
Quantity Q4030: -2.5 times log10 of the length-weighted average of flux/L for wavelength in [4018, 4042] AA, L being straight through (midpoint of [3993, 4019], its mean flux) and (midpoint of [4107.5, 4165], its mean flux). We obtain 0.06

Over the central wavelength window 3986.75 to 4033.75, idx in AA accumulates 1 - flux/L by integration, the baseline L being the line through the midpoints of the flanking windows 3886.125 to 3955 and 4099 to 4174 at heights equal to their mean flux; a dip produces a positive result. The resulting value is 3.24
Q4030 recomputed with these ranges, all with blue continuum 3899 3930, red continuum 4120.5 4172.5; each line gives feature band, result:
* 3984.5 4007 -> 0.03 mag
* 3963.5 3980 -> -0.06 mag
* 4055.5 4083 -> 0.02 mag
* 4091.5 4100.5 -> -0.16 mag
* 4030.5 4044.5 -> 0.06 mag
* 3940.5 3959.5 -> -0.02 mag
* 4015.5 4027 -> 0.07 mag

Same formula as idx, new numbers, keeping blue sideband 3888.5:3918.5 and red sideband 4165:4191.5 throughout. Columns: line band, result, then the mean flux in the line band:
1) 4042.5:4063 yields 1.4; 194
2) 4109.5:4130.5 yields -1.7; 208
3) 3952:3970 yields -0.7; 239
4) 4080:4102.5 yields -2.5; 222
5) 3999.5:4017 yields 1.0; 207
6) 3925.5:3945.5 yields 1.0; 225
